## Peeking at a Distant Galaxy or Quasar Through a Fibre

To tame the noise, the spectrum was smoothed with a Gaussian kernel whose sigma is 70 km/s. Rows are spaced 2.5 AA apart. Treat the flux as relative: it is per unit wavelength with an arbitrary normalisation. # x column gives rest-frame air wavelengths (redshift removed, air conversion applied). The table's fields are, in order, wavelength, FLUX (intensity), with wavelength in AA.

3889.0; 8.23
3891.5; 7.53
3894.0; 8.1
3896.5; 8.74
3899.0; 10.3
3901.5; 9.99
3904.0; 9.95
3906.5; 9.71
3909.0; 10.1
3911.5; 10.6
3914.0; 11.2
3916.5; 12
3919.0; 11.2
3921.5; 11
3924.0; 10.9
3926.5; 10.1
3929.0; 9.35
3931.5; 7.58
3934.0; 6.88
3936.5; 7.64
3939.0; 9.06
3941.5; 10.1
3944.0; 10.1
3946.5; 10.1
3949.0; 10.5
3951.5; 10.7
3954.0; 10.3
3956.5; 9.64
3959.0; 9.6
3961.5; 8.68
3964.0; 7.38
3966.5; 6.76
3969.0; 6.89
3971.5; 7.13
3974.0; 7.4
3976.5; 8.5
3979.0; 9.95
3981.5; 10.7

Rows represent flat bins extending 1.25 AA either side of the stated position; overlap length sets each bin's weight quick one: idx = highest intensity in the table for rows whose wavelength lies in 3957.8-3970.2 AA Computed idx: 9.6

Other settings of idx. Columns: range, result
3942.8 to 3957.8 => 10.7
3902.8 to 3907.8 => 9.95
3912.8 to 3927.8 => 12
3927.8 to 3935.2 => 9.35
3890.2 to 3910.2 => 10.3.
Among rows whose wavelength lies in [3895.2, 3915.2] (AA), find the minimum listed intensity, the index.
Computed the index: 8.74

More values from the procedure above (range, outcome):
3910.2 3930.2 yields 9.35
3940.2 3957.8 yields 9.64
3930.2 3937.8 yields 6.88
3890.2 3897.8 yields 7.53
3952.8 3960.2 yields 9.6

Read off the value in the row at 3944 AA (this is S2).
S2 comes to 10.1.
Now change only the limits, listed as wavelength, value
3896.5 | 8.74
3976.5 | 8.5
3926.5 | 10.1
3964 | 7.38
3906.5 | 9.71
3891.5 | 7.53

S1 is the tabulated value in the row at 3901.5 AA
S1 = 9.99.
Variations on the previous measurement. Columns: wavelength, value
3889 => 8.23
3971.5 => 7.13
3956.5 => 9.64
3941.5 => 10.1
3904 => 9.95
